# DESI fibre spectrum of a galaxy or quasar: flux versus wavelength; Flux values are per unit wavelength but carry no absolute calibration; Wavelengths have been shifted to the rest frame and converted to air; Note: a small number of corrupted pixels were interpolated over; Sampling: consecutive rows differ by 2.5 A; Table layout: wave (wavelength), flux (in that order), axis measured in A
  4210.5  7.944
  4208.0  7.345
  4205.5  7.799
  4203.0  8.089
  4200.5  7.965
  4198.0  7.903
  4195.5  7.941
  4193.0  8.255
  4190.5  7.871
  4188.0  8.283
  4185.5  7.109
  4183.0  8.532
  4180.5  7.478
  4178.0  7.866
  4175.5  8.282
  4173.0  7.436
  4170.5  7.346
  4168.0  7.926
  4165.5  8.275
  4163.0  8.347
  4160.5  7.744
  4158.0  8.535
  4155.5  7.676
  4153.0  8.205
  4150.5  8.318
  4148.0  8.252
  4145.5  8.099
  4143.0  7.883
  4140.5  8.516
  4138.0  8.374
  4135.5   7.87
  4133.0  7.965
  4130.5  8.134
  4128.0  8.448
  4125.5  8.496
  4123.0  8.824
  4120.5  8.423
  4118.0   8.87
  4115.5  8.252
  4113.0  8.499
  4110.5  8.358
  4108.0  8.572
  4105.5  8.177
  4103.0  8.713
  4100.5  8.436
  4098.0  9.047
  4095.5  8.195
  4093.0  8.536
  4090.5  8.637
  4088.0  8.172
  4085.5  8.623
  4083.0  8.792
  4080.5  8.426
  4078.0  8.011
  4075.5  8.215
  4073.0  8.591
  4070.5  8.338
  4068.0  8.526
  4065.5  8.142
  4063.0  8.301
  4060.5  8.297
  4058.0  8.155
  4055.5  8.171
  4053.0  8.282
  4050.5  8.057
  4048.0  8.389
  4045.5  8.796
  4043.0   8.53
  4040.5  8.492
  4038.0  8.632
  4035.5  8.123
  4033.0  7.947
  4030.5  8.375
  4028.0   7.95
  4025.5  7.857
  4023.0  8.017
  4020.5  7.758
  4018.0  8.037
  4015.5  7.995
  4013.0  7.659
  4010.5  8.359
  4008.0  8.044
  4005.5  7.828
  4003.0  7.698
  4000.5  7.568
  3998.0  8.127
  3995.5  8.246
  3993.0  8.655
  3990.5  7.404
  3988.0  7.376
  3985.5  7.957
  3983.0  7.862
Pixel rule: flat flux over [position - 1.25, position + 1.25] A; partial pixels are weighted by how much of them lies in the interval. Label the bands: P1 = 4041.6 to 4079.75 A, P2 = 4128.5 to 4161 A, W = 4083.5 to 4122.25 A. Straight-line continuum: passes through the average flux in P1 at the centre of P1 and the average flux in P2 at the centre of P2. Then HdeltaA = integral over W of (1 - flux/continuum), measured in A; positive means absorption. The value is -1.32 A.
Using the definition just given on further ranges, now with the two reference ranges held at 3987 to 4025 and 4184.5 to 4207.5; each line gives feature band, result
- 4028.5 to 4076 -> -2.5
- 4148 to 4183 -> -0.4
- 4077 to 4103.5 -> -2.0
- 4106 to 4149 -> -2.3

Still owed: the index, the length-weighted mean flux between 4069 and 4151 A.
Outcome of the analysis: 8.4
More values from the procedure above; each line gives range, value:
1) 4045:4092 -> 8.36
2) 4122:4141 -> 8.31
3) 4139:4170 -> 8.13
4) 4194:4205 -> 7.97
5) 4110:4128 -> 8.53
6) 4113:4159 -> 8.29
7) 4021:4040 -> 8.13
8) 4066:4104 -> 8.48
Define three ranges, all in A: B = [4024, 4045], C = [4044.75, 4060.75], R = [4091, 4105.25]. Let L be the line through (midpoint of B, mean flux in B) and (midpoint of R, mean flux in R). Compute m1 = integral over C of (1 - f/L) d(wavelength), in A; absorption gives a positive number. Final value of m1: 0.10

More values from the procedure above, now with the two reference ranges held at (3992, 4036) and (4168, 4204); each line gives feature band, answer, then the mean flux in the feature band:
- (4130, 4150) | -0.6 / 8.14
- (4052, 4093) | -2.0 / 8.36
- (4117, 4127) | -0.9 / 8.64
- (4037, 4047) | -0.8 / 8.61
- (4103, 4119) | -1.1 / 8.47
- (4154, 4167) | -0.3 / 8.11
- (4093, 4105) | -0.9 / 8.57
